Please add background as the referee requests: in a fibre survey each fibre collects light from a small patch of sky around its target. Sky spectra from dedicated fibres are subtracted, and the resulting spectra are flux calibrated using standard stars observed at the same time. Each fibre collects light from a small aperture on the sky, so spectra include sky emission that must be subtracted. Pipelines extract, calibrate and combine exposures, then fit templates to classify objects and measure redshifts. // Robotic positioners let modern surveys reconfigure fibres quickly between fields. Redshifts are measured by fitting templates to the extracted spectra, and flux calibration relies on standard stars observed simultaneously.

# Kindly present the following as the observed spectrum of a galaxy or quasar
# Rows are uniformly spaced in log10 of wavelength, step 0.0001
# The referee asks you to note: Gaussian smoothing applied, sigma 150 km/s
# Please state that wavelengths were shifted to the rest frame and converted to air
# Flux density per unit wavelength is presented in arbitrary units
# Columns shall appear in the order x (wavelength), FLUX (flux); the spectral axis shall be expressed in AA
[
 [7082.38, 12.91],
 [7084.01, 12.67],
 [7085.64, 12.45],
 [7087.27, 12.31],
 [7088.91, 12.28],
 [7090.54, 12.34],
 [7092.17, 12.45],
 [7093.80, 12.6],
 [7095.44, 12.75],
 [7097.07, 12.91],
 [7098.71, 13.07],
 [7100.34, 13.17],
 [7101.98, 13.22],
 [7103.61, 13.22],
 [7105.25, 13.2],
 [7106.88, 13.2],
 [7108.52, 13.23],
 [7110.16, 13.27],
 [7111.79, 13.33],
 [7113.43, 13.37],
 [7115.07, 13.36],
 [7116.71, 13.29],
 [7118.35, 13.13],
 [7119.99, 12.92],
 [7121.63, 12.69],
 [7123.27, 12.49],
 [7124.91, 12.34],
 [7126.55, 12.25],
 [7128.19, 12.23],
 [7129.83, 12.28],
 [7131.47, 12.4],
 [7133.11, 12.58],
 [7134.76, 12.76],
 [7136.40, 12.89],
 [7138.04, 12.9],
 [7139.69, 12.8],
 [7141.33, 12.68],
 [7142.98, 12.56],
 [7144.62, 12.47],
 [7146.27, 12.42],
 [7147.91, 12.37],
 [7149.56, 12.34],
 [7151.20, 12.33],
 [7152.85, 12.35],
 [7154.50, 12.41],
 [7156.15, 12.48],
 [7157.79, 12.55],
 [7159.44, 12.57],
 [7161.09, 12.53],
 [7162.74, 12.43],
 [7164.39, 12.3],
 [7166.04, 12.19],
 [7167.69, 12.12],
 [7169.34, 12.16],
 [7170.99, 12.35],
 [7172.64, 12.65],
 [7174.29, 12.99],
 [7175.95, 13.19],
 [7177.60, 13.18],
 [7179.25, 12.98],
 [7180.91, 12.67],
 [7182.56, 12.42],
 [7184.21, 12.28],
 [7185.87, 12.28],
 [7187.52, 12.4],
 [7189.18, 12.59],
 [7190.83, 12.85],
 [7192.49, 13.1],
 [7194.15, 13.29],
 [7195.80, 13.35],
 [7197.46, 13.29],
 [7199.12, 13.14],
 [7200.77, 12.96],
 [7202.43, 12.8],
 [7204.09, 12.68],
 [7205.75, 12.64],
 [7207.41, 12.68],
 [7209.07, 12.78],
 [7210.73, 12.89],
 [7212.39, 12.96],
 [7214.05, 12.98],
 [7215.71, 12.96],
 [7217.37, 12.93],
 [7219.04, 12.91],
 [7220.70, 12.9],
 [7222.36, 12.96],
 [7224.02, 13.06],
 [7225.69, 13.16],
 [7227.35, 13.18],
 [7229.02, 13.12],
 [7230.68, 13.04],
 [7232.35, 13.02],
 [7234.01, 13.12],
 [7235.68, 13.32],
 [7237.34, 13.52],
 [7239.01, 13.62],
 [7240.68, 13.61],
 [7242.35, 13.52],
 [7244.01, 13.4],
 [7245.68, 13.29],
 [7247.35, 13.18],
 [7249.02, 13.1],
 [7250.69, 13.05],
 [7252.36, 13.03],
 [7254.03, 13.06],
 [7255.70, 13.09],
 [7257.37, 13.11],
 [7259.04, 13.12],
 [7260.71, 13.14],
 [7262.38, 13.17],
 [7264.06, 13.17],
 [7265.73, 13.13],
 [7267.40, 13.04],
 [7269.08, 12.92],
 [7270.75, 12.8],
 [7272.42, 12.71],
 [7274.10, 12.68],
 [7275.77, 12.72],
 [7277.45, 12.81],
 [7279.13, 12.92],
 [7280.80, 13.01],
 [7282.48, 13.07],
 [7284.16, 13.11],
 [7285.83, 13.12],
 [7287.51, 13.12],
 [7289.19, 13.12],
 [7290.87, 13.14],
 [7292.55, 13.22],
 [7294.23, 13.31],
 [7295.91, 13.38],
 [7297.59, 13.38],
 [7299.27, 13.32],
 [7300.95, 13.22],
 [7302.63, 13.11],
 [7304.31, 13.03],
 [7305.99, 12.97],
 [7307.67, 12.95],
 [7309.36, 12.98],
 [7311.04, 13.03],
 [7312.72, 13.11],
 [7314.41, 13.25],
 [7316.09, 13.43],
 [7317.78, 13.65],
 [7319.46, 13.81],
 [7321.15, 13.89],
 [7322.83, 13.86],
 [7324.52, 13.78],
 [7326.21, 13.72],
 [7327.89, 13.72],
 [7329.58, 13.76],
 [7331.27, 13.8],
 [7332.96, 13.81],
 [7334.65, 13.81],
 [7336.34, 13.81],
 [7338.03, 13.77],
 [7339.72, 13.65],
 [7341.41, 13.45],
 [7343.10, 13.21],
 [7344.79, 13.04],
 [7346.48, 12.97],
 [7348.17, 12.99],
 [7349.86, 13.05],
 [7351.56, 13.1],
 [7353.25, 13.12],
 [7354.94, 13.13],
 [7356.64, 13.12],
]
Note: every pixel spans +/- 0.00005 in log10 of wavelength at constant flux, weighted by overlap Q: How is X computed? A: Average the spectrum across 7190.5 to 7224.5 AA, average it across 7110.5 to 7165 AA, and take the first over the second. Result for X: 1.03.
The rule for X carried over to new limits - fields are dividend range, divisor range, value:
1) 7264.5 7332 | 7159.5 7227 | 1.04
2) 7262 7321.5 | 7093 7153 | 1.03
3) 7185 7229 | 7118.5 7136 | 1.03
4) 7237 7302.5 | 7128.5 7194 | 1.05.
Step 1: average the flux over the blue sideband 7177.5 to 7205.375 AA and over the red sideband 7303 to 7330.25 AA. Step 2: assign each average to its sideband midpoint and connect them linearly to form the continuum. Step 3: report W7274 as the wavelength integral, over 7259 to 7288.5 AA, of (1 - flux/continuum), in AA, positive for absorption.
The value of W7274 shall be 0.5 AA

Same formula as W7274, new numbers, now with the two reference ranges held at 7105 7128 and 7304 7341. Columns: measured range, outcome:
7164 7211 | 1.6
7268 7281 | 0.6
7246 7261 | 0.3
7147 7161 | 0.7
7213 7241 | 0.3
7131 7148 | 0.5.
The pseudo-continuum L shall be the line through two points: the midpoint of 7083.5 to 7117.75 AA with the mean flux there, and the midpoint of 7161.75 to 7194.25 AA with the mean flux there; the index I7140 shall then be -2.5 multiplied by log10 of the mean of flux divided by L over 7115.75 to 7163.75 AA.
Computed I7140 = 0.02 mag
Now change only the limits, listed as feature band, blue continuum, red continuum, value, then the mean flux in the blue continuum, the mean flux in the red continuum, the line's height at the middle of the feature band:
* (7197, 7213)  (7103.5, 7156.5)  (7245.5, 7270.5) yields 0.01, 12.7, 13.1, 12.9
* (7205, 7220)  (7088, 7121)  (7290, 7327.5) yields 0.03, 13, 13.3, 13.2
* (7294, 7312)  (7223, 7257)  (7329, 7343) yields 0.03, 13.2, 13.7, 13.5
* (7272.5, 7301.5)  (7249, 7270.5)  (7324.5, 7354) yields 0.01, 13.1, 13.5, 13.2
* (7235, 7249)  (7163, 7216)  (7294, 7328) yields -0.03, 12.7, 13.4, 13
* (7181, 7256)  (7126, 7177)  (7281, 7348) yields -0.01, 12.5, 13.4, 12.9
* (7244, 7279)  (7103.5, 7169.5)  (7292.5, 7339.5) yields 0.02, 12.7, 13.5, 13.2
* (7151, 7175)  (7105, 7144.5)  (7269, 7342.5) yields 0.04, 12.8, 13.3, 12.9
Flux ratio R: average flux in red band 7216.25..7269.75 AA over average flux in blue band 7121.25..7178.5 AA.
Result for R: 1.05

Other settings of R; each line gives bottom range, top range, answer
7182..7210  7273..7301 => 1.02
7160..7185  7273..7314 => 1.04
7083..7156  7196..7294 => 1.03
